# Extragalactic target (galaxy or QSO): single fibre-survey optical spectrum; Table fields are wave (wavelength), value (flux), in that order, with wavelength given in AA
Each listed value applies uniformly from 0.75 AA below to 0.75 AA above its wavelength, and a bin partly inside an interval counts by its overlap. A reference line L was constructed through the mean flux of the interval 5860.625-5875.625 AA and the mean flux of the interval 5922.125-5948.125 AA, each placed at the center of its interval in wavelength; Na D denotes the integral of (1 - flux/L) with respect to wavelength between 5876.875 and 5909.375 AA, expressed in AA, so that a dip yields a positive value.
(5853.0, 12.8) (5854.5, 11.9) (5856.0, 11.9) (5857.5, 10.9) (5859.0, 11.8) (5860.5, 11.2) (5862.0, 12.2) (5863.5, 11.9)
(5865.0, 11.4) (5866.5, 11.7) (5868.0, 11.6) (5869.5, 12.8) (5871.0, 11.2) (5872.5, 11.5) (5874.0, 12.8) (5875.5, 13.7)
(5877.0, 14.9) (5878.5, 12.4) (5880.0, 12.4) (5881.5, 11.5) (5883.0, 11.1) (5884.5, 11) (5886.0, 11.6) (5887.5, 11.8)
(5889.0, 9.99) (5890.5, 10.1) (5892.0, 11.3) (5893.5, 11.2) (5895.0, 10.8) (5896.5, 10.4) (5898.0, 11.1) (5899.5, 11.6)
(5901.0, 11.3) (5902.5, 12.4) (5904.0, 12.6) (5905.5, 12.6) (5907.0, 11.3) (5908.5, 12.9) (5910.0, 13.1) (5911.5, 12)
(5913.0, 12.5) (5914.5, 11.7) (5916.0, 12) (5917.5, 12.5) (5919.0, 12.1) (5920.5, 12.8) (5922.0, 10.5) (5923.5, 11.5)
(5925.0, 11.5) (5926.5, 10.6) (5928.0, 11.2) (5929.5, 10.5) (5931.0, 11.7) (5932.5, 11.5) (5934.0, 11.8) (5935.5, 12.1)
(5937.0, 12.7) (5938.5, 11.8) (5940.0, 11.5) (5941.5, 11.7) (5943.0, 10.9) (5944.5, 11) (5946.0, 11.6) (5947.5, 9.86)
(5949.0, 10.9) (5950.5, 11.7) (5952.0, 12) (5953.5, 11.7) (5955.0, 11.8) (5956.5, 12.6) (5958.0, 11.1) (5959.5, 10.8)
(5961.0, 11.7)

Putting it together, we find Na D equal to 0.4 AA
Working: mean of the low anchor 12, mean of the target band 11.6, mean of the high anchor 11.4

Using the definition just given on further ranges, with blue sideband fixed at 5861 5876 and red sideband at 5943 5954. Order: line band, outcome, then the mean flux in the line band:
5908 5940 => -1.0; 11.8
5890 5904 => 0.6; 11.2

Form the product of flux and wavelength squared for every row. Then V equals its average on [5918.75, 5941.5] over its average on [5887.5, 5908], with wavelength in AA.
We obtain 1.0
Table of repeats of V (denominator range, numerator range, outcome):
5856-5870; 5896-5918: 1.04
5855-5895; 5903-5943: 1.03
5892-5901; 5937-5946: 1.06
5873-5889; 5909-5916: 1.02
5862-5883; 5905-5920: 1.02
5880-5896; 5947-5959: 1.06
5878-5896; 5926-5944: 1.04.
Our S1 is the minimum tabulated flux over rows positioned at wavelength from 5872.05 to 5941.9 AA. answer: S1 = 9.99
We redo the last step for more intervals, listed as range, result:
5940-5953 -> 9.86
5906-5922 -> 10.5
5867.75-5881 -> 11.2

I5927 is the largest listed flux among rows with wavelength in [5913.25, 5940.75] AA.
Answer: 12.8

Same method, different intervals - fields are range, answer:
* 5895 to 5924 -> 13.1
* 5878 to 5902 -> 12.4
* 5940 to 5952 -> 12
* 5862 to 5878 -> 14.9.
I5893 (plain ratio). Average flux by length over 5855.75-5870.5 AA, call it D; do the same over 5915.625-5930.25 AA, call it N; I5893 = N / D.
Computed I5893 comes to 1.0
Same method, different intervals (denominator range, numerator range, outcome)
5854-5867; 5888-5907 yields 0.97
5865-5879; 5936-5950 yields 0.91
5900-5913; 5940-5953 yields 0.92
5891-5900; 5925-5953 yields 1.03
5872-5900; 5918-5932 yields 0.98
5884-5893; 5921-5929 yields 1.01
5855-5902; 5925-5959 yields 0.98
